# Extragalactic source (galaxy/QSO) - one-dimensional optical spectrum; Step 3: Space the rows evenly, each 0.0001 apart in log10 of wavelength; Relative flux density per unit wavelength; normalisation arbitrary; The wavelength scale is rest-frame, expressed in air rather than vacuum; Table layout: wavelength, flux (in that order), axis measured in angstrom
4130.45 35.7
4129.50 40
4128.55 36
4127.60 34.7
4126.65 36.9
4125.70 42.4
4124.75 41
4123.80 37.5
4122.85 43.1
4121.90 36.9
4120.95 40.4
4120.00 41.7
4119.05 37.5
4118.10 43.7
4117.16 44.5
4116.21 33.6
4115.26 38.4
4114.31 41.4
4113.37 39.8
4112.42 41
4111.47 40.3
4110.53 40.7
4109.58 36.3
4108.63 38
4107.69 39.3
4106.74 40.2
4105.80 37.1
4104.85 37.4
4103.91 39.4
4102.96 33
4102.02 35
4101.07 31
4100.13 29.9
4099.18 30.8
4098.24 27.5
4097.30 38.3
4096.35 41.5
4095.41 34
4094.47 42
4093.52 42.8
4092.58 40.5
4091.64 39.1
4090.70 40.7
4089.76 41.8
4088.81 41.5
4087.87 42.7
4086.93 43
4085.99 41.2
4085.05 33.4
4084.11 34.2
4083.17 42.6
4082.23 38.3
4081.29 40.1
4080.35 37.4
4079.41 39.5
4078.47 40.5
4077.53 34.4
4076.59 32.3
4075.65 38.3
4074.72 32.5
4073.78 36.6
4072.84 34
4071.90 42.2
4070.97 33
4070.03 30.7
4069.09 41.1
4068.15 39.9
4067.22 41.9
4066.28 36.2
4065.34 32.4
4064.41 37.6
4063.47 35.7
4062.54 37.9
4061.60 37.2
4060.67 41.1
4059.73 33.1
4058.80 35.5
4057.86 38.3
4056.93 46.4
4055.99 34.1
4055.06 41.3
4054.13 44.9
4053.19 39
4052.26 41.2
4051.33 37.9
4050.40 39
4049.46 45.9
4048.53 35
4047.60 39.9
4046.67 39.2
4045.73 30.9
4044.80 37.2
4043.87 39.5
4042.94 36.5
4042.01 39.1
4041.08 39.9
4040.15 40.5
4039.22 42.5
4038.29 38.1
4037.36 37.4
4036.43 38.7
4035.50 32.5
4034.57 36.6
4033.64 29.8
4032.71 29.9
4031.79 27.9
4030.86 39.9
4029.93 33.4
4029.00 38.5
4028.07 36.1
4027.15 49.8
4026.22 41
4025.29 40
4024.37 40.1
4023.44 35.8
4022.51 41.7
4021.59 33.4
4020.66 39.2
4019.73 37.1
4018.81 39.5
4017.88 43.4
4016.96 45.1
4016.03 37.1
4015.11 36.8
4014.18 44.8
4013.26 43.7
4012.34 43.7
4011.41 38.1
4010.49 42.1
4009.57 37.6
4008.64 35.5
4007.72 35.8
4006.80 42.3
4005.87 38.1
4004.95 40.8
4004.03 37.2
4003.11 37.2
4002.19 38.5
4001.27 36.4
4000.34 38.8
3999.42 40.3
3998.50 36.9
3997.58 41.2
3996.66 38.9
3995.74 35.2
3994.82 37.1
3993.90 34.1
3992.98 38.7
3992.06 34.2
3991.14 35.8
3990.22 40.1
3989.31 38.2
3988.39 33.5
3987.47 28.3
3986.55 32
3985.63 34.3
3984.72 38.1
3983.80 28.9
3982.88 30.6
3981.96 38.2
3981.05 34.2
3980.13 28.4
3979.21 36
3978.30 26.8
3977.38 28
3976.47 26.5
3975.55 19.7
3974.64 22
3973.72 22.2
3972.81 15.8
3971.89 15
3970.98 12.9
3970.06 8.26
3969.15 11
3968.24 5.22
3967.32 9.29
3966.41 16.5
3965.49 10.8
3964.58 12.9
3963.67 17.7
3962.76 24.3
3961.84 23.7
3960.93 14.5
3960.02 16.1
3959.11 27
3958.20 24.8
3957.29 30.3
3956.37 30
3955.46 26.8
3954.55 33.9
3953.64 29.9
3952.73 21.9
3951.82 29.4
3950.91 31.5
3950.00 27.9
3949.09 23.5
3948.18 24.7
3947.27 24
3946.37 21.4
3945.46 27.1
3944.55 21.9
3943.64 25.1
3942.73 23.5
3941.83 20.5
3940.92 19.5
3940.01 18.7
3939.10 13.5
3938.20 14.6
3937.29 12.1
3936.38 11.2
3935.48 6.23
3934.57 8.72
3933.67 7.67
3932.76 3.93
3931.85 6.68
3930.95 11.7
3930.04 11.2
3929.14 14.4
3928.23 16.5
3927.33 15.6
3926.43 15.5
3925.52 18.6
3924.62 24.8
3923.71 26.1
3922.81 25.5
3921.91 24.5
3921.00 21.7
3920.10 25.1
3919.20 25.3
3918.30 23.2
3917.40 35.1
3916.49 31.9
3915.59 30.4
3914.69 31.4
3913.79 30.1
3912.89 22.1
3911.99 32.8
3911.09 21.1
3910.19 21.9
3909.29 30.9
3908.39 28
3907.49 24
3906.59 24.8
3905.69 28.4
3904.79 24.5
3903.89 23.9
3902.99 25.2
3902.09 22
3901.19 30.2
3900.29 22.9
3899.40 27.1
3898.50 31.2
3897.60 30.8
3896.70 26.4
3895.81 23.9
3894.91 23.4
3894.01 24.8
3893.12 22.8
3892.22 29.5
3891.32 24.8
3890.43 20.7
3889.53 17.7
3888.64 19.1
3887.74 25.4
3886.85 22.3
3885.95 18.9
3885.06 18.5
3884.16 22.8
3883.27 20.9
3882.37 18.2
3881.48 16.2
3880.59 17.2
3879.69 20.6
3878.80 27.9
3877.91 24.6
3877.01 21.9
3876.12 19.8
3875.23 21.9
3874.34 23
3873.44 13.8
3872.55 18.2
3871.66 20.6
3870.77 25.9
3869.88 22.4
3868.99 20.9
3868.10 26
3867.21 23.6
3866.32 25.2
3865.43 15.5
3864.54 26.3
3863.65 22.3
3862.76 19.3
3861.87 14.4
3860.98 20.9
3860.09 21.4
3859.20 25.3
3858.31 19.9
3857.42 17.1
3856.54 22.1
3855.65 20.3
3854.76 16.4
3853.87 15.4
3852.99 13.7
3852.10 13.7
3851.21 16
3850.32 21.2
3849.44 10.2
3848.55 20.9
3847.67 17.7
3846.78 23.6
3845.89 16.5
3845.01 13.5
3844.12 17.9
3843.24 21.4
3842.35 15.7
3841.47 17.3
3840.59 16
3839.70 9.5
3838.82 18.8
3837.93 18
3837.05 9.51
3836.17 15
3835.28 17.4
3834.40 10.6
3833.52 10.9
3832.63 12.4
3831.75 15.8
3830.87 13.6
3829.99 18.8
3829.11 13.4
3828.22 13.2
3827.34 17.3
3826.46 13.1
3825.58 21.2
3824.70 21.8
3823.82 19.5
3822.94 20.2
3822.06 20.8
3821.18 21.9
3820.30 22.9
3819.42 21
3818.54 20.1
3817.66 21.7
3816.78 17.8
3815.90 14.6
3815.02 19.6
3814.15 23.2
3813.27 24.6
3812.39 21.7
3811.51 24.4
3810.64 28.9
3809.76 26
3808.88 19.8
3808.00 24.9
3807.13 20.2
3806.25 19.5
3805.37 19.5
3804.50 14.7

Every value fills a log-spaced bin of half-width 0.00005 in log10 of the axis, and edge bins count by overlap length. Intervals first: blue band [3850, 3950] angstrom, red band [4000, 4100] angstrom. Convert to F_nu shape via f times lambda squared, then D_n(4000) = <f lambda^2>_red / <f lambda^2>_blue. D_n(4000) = 1.92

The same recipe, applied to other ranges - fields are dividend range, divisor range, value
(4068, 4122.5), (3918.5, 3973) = 2.15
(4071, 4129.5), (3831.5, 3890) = 2.28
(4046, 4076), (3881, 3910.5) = 1.72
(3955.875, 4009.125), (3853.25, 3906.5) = 1.36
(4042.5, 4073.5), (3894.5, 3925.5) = 1.55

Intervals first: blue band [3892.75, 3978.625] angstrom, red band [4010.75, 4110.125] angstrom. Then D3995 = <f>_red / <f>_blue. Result 1.76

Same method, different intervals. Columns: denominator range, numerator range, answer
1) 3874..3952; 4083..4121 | 1.74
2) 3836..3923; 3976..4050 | 1.69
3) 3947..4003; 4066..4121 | 1.38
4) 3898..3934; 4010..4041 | 1.68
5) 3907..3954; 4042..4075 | 1.77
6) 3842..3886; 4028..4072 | 1.90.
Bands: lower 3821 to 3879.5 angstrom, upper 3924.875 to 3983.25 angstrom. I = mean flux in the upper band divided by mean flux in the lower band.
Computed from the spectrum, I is 1.08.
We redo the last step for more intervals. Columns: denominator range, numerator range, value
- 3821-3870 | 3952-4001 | 1.52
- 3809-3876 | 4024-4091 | 2.02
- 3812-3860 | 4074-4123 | 2.17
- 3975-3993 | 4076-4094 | 1.21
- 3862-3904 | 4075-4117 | 1.68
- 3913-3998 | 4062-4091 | 1.60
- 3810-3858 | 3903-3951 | 1.20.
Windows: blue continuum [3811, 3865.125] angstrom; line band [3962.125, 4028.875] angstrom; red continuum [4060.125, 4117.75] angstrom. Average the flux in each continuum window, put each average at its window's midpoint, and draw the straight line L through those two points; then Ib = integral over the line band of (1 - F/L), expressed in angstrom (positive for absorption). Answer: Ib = -4.01 angstrom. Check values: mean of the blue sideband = 18.1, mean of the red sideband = 37.8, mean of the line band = 32.6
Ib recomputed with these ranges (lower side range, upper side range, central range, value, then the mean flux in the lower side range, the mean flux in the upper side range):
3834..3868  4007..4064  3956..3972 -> 6.9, 18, 38.5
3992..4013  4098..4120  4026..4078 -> 0.5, 38.3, 37.4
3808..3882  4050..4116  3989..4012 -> -4.8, 19.1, 37.9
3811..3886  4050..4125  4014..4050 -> -4.8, 18.9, 38.2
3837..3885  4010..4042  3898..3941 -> 7.4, 19.3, 38.7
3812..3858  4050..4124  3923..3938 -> 7.0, 17.4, 38.2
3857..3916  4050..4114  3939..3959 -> 2.0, 23.3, 37.9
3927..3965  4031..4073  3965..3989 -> 1.6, 19.7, 37.6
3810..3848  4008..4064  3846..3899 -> 3.0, 18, 38.5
